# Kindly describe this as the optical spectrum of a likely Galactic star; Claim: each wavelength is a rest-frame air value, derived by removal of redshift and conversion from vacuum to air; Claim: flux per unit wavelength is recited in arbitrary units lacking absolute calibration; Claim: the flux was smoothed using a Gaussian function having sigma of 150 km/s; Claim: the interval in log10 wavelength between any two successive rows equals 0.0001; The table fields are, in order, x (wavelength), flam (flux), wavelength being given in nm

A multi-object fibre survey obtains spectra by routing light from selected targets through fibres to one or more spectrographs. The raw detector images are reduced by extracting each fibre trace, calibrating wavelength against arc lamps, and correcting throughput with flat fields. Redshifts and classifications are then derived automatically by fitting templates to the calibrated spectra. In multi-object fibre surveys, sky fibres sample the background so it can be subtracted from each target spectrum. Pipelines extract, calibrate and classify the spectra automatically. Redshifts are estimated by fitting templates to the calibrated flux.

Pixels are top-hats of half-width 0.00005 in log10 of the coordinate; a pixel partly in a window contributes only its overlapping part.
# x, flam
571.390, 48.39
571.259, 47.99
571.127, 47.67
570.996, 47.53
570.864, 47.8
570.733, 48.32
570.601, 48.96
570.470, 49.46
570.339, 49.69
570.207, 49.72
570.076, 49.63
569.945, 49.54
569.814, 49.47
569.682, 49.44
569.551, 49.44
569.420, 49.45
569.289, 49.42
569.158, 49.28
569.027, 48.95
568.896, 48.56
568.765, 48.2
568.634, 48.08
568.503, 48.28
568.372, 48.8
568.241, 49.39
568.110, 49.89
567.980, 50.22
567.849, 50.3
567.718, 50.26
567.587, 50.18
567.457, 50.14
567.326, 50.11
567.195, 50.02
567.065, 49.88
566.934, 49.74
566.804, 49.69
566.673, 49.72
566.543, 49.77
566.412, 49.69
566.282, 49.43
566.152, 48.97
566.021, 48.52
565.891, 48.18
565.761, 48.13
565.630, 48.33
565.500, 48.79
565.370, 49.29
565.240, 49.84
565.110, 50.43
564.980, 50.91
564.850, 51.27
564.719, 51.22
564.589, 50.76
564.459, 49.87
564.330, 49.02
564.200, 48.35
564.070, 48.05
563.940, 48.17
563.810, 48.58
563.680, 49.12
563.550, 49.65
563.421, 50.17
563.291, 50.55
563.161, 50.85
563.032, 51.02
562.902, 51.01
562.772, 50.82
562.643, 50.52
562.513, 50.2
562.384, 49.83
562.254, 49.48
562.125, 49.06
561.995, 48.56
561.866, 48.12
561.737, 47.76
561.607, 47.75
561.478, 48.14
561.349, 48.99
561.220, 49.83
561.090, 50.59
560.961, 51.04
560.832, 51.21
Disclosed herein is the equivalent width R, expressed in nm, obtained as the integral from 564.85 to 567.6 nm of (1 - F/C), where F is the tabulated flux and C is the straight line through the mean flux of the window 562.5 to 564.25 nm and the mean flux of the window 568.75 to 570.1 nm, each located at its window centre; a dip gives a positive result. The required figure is 0.00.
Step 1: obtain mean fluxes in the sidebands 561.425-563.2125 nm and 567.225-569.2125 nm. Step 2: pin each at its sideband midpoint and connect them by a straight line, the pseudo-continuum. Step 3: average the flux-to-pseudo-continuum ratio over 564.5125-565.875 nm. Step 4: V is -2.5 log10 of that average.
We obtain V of -0.01 mag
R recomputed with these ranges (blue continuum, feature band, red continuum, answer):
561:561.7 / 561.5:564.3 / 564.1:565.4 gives 0.007 nm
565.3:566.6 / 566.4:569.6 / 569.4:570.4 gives -0.017 nm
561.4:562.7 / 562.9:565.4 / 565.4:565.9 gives -0.064 nm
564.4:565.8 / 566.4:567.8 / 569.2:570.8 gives -0.007 nm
